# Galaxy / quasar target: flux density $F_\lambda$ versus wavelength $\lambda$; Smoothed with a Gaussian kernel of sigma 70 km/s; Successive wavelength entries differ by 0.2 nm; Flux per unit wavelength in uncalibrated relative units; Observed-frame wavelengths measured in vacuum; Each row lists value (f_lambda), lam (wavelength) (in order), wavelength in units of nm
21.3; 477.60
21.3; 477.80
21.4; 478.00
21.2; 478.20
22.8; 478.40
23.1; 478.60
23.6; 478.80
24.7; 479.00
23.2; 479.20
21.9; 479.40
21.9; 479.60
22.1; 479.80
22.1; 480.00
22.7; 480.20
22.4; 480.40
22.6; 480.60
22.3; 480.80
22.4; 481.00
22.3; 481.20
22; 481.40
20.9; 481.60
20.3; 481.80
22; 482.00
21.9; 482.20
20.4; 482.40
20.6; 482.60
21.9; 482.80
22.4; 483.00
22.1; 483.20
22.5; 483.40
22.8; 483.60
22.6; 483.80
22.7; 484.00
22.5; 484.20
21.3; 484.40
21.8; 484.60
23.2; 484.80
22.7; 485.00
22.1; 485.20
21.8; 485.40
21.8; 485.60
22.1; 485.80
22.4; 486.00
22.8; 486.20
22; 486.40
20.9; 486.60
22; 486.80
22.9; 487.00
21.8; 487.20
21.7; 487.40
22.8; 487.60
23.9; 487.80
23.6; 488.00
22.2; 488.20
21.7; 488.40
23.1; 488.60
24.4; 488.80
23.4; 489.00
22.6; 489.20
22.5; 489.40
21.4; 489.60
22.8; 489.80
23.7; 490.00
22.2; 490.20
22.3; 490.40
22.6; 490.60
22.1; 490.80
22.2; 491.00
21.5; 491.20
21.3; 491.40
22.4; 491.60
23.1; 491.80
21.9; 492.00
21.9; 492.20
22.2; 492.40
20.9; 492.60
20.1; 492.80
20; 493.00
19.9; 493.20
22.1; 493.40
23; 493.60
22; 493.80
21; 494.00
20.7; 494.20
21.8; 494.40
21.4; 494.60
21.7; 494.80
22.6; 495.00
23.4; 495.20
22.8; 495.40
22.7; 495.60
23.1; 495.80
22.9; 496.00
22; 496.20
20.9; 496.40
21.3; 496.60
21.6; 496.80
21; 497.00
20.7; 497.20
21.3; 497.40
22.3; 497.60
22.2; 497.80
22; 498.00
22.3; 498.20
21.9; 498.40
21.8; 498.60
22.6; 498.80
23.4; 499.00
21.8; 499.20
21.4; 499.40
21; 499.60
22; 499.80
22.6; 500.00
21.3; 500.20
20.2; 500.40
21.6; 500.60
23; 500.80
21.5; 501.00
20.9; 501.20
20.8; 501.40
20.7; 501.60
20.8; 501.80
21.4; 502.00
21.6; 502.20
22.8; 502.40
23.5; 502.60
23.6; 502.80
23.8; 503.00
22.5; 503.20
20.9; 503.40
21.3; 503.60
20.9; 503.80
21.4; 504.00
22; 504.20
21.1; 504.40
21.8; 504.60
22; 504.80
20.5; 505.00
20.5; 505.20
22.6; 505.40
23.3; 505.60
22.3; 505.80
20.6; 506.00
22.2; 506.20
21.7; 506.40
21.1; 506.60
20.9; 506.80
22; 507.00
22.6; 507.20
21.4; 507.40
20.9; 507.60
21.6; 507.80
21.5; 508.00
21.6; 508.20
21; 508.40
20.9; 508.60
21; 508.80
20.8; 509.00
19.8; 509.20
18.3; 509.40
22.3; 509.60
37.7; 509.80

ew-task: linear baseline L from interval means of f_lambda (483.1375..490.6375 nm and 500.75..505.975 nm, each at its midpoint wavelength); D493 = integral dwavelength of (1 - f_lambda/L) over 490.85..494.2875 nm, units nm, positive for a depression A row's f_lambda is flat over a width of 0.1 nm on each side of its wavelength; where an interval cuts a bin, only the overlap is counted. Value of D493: 0.11 nm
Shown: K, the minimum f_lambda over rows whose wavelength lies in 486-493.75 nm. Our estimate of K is 19.9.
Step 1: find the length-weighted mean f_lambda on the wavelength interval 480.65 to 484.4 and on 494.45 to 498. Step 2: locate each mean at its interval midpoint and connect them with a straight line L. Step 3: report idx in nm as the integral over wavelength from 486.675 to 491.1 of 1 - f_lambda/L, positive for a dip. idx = -0.135 nm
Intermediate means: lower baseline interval 21.9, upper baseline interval 22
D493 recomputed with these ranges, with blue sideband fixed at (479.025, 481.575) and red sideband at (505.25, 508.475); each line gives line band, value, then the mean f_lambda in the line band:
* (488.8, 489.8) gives -0.03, 22.7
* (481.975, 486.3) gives 0.03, 22.1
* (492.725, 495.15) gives 0.07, 21.4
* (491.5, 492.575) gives -0.01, 22.2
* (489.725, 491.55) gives -0.02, 22.3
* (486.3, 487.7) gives 0.01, 22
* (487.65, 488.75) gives -0.04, 23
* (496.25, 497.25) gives 0.04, 21.2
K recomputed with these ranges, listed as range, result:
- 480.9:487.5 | 20.3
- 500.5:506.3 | 20.5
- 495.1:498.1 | 20.7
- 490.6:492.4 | 21.3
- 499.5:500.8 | 20.2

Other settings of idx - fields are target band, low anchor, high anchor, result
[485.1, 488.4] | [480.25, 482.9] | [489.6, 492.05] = -0.03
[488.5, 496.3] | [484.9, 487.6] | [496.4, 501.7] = -0.09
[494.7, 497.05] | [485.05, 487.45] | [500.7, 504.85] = -0.03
